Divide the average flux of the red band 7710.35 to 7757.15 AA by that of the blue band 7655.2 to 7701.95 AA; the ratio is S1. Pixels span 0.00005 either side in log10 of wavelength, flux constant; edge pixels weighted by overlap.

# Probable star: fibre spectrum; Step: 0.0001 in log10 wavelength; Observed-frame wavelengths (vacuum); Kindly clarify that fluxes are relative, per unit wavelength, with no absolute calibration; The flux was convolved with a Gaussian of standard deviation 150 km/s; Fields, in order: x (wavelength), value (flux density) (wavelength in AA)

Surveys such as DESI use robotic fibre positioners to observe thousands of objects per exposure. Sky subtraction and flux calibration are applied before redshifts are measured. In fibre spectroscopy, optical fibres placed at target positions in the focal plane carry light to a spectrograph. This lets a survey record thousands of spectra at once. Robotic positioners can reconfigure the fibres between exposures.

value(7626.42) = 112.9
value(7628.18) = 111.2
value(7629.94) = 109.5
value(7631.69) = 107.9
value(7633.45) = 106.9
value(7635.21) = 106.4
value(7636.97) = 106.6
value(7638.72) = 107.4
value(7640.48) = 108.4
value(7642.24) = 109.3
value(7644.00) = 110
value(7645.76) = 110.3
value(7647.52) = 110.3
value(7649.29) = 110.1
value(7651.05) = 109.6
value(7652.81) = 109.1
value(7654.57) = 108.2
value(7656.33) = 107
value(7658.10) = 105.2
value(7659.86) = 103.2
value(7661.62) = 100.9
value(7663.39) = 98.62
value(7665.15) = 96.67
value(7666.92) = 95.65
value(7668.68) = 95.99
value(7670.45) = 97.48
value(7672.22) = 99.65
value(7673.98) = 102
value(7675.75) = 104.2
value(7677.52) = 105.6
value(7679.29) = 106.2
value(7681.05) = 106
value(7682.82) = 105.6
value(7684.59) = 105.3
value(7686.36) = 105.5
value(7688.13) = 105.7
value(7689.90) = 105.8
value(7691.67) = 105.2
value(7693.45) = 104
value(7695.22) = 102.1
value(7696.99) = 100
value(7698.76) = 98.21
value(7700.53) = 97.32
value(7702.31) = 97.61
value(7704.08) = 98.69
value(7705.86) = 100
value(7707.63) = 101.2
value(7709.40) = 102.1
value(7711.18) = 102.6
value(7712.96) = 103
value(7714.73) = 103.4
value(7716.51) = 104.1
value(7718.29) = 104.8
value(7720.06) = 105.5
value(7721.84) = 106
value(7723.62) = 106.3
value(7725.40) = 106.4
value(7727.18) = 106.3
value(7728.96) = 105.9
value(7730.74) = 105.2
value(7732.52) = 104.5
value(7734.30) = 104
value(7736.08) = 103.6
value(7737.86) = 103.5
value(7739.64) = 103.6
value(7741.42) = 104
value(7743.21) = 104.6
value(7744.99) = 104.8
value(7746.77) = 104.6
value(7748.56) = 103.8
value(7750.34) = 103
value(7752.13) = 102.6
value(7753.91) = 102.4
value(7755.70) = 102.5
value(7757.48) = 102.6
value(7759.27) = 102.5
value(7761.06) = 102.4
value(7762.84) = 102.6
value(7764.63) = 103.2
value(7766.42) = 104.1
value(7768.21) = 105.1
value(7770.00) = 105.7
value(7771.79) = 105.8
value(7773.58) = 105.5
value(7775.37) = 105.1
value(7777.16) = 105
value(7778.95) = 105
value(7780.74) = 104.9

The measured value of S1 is 1.02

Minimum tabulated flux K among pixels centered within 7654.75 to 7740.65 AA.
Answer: 95.65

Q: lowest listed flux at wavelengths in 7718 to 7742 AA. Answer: 103.5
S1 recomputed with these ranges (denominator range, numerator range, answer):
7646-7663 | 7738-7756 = 0.97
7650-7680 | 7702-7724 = 1.00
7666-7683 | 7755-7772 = 1.02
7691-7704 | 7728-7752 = 1.04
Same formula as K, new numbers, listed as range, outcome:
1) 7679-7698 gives 100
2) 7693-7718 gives 97.32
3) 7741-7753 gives 102.6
